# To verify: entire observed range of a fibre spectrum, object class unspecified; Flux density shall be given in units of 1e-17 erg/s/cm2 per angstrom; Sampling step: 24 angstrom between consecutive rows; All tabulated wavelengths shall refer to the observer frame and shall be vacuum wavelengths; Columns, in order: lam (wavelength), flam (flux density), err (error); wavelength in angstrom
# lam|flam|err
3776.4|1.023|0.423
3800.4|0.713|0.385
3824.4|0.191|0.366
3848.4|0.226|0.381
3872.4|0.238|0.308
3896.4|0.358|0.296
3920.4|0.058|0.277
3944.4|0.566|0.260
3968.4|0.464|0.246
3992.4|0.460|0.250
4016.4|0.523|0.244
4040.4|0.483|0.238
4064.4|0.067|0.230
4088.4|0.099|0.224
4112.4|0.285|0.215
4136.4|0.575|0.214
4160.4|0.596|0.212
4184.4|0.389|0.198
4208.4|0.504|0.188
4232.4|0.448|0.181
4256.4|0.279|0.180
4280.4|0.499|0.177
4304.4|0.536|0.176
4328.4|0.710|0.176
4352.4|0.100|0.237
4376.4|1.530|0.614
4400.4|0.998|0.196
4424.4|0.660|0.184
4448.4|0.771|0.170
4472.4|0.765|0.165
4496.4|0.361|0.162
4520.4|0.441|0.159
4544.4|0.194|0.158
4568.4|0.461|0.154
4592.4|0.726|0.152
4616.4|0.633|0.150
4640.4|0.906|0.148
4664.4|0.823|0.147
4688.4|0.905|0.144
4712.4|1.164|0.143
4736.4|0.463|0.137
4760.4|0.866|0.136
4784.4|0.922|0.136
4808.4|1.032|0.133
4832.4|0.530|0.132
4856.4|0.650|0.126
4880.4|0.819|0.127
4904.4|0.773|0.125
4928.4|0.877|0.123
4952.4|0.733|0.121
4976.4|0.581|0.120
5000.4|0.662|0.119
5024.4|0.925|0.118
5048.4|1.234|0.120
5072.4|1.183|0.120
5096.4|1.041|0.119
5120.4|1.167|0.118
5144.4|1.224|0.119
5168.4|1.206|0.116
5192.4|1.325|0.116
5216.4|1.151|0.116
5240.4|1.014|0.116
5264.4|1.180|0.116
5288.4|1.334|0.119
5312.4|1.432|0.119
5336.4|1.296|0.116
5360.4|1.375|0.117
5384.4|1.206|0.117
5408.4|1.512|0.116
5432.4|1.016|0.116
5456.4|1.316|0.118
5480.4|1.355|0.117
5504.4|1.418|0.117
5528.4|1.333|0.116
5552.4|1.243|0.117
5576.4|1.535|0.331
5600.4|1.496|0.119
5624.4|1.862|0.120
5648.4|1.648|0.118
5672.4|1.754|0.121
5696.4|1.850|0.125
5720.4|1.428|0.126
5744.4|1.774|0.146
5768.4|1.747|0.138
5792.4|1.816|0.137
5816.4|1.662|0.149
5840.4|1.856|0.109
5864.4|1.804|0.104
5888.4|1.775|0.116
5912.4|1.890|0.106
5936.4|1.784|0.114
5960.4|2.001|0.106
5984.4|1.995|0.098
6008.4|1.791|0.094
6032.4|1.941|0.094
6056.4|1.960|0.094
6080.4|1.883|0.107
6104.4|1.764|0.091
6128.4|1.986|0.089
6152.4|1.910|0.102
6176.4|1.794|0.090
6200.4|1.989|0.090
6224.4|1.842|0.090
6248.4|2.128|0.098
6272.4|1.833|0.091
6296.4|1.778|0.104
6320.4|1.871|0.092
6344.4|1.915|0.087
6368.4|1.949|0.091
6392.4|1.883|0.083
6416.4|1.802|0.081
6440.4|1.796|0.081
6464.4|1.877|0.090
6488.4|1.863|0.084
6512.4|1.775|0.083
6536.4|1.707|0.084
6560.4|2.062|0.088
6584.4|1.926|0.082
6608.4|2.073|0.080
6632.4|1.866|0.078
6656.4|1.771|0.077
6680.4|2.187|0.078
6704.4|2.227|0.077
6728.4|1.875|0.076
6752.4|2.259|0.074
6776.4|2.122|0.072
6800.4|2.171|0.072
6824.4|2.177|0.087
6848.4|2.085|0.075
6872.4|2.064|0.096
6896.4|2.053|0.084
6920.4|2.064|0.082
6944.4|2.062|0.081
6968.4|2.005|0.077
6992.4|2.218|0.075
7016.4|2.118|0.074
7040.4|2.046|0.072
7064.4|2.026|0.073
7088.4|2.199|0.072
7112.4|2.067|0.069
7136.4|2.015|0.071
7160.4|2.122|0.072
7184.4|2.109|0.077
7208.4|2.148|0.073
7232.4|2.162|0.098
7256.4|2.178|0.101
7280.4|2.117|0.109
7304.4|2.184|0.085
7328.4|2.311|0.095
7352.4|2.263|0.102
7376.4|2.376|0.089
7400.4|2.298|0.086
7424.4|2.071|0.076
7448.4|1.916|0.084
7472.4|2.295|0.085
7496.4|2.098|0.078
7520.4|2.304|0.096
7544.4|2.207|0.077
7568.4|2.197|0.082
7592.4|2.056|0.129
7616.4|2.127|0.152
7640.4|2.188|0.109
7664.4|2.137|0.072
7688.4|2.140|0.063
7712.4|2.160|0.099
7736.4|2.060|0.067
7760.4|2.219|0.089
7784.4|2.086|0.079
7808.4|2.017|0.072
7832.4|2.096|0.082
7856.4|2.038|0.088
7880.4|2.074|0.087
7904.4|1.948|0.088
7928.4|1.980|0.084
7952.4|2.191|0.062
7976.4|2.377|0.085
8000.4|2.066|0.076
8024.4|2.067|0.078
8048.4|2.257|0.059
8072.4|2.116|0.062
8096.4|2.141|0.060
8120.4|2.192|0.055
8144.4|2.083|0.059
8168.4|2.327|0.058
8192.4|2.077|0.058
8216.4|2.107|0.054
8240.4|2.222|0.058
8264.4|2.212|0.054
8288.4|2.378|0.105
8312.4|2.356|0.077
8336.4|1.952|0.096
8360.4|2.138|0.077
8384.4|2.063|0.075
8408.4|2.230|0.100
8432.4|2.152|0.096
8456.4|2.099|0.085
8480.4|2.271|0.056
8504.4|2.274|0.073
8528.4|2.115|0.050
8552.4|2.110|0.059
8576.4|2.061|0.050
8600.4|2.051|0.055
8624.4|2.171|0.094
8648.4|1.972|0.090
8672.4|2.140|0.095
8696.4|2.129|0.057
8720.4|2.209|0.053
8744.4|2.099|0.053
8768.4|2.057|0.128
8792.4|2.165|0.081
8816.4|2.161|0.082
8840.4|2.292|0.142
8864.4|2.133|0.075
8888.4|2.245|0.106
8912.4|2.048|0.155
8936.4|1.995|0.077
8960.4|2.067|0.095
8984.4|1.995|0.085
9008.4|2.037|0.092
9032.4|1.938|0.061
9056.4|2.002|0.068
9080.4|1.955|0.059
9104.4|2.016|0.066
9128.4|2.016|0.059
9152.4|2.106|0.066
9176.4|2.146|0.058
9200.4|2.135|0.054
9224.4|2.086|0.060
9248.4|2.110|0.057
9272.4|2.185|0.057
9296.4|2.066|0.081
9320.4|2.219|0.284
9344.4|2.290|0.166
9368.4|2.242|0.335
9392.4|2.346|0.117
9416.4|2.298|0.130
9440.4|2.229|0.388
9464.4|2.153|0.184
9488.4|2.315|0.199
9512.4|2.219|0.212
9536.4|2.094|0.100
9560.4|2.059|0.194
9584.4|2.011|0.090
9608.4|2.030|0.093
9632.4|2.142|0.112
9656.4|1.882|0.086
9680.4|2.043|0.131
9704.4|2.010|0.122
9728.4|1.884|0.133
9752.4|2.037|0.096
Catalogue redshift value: 0.26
